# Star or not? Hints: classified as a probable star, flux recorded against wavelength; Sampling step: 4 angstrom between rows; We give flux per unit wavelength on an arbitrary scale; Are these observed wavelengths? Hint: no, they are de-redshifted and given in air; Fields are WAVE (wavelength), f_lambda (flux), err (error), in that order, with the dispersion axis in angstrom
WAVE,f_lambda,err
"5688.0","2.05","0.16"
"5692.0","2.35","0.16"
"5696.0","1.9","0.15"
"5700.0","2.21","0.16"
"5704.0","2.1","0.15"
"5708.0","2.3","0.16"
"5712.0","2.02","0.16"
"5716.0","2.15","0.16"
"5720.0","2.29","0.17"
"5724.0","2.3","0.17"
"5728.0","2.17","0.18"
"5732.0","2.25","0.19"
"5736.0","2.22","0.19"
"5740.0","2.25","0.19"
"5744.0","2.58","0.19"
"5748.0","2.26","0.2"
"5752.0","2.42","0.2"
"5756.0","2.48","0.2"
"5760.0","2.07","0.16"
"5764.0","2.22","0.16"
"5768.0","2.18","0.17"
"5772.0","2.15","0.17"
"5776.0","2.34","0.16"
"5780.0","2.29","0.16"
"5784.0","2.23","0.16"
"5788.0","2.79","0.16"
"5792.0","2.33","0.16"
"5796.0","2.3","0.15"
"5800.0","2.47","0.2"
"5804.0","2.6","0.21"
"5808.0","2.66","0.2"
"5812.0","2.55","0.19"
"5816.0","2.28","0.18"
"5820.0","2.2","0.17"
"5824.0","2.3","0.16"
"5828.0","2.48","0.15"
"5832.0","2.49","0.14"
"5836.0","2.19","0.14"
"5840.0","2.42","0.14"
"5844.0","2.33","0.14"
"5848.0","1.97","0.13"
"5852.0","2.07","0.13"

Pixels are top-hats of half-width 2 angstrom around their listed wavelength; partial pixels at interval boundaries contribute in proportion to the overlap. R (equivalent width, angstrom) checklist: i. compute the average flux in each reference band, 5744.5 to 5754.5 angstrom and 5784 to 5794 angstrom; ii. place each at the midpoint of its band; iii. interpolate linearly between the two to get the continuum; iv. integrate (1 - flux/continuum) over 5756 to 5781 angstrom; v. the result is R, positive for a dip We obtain 2.2 angstrom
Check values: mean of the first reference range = 2.38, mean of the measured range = 2.23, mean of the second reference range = 2.49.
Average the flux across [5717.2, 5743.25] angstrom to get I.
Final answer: 2.26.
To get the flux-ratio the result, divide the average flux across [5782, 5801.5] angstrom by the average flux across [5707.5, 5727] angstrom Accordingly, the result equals 1.1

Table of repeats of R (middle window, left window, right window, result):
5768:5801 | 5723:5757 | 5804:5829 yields 0.5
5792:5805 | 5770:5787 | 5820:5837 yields -0.6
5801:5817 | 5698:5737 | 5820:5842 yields -1.4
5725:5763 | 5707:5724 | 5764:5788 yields -1.0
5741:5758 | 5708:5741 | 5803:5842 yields -1.2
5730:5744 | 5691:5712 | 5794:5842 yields -0.4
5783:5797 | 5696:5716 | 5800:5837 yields -0.5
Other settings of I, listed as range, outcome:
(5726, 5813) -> 2.35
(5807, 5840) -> 2.39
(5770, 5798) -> 2.35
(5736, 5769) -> 2.31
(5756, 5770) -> 2.2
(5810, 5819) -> 2.39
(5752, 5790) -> 2.31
